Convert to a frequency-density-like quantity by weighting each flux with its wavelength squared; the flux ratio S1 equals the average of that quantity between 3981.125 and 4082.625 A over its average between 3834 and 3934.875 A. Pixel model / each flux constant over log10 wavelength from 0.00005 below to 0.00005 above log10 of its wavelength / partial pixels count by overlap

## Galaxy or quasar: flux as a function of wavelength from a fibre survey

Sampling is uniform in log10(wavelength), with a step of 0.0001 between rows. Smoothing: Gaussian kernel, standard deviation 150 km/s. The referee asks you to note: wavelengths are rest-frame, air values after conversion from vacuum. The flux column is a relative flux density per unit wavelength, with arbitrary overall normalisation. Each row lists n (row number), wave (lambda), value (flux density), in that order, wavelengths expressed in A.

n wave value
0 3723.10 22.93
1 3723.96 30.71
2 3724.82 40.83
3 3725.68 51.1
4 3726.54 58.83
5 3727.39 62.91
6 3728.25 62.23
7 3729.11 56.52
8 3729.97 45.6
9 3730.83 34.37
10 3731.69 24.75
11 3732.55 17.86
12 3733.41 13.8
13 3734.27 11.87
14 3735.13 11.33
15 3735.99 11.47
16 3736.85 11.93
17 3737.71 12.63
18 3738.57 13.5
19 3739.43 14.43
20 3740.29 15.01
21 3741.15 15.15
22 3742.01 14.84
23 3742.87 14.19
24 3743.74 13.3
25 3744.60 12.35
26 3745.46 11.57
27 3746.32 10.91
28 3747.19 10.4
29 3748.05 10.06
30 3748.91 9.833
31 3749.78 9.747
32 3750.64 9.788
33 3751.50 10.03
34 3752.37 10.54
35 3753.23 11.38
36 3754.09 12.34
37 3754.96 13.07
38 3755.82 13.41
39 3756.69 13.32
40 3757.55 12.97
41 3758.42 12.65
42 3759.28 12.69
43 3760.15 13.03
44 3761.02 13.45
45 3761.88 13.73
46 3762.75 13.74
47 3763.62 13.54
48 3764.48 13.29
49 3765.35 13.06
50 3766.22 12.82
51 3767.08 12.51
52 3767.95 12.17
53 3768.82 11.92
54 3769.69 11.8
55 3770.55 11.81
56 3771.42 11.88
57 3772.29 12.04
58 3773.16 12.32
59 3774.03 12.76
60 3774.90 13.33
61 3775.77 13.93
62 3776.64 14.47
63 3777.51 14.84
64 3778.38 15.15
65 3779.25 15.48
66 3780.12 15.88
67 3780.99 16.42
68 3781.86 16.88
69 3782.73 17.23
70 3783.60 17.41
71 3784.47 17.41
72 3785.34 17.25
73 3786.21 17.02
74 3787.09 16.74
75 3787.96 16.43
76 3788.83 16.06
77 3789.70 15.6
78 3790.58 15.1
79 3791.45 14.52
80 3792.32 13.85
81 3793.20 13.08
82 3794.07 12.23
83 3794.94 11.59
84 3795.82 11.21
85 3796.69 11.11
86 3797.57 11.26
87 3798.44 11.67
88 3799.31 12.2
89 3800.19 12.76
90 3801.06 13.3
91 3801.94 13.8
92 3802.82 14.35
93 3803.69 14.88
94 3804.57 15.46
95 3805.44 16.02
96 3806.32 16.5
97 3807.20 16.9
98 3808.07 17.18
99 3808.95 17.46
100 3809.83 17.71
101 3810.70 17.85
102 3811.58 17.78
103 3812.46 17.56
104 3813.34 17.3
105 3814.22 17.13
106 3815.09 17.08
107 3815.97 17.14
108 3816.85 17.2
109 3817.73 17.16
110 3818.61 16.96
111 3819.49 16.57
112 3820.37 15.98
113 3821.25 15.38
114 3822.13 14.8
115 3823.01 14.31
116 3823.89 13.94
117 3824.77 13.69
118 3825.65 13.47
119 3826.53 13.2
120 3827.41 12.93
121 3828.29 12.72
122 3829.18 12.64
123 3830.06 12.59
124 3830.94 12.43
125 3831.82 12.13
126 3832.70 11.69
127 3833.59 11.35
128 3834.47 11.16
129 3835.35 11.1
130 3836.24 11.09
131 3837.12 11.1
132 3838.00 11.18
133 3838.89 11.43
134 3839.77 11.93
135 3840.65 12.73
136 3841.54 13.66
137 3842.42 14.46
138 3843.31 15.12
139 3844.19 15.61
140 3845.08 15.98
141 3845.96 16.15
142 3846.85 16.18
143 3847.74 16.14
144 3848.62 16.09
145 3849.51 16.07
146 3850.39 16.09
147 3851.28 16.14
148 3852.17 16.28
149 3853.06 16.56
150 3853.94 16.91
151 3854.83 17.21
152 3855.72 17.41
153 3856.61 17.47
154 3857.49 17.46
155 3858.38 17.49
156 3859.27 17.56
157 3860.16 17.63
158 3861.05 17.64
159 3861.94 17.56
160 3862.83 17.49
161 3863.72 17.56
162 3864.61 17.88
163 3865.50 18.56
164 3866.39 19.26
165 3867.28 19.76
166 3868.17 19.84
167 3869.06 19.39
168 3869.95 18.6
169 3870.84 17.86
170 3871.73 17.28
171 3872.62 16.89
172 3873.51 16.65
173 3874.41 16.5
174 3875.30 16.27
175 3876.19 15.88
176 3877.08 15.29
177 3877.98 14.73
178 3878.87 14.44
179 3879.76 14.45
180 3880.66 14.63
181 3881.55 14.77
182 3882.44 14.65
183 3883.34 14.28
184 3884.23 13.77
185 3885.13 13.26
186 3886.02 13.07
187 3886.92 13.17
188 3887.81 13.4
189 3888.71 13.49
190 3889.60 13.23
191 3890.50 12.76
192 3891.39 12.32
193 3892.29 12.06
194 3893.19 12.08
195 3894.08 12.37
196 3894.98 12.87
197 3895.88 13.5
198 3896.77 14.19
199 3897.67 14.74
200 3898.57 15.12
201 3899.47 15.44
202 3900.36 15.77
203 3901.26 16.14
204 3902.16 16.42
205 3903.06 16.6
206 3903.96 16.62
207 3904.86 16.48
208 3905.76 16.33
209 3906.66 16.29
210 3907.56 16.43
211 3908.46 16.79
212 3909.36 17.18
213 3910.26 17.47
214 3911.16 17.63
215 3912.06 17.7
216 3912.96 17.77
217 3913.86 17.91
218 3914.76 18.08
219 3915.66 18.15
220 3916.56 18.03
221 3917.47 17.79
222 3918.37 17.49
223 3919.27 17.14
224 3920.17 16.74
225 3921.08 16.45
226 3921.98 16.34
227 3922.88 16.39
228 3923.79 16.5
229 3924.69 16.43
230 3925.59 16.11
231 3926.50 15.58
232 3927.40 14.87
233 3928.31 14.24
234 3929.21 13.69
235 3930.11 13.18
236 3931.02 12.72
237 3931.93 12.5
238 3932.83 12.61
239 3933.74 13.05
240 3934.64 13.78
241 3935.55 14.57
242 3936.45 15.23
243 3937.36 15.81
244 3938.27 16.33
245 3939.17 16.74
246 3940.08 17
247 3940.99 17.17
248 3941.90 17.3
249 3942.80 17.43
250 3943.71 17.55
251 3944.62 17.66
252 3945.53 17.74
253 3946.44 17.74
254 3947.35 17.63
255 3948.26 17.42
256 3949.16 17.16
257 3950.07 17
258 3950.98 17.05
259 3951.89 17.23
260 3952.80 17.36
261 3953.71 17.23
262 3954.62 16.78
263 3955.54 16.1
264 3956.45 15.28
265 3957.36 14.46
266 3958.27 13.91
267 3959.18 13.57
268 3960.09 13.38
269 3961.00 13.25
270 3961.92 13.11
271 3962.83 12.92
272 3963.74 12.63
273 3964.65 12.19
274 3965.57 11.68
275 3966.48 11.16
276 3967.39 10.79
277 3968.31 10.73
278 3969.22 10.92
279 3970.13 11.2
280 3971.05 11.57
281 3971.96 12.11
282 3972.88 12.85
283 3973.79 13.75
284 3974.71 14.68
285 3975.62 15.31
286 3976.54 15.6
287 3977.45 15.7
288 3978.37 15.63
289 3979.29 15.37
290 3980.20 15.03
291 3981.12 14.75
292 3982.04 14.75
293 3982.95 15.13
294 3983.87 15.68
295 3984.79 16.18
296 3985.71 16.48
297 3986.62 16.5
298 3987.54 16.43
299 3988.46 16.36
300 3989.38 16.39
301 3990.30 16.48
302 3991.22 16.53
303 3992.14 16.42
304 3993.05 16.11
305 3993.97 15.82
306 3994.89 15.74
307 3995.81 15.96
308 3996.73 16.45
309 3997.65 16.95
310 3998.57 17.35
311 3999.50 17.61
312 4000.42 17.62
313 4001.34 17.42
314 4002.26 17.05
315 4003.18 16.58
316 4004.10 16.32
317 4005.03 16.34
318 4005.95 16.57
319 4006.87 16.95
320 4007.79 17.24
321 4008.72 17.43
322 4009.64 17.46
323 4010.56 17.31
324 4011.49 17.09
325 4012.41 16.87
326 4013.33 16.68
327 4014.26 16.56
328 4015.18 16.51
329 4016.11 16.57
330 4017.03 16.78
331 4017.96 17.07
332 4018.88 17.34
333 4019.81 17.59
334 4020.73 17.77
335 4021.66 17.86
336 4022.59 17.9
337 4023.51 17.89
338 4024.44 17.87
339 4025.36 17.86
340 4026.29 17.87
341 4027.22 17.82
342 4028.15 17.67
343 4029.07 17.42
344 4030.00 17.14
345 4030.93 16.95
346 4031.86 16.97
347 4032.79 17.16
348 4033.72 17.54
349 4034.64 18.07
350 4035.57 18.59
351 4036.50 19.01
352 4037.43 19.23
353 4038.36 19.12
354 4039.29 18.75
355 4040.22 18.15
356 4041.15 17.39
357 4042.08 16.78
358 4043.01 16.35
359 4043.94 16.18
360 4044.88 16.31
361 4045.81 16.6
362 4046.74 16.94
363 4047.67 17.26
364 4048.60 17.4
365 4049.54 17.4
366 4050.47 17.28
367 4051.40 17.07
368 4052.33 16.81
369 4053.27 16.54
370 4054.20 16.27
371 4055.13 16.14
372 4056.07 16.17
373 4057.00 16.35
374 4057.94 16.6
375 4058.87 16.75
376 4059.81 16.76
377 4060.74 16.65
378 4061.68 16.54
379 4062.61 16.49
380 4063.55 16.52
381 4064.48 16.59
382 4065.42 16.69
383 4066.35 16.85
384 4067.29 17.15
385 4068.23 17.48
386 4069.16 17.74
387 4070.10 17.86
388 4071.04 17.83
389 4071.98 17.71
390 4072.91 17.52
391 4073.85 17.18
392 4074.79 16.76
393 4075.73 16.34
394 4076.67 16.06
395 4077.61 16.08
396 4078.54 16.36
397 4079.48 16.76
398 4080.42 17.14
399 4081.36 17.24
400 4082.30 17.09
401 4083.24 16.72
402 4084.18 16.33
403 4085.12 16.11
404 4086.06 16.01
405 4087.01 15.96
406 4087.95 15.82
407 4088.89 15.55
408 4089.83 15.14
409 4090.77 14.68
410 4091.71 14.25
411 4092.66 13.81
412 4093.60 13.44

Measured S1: 1.18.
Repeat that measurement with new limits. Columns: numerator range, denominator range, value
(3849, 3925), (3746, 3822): 1.20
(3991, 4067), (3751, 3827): 1.34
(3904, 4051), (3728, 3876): 1.15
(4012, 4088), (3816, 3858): 1.31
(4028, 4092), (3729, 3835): 1.33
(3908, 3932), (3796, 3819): 1.12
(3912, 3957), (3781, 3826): 1.13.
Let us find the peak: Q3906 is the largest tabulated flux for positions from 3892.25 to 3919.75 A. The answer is 18.15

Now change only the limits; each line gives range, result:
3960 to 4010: 17.62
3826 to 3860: 17.56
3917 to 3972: 17.79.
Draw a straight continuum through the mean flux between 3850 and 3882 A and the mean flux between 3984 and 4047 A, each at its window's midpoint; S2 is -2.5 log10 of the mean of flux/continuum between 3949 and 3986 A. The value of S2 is 0.19 mag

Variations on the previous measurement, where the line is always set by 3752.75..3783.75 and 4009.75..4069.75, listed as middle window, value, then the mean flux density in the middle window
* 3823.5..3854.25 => 0.06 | 13.8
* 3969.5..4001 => 0.07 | 15.5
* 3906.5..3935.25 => -0.03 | 16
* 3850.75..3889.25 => -0.11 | 16.4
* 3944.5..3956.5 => -0.07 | 17.1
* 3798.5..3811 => -0.09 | 15.3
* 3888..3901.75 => 0.11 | 13.7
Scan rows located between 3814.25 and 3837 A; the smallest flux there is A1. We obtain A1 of 11.09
